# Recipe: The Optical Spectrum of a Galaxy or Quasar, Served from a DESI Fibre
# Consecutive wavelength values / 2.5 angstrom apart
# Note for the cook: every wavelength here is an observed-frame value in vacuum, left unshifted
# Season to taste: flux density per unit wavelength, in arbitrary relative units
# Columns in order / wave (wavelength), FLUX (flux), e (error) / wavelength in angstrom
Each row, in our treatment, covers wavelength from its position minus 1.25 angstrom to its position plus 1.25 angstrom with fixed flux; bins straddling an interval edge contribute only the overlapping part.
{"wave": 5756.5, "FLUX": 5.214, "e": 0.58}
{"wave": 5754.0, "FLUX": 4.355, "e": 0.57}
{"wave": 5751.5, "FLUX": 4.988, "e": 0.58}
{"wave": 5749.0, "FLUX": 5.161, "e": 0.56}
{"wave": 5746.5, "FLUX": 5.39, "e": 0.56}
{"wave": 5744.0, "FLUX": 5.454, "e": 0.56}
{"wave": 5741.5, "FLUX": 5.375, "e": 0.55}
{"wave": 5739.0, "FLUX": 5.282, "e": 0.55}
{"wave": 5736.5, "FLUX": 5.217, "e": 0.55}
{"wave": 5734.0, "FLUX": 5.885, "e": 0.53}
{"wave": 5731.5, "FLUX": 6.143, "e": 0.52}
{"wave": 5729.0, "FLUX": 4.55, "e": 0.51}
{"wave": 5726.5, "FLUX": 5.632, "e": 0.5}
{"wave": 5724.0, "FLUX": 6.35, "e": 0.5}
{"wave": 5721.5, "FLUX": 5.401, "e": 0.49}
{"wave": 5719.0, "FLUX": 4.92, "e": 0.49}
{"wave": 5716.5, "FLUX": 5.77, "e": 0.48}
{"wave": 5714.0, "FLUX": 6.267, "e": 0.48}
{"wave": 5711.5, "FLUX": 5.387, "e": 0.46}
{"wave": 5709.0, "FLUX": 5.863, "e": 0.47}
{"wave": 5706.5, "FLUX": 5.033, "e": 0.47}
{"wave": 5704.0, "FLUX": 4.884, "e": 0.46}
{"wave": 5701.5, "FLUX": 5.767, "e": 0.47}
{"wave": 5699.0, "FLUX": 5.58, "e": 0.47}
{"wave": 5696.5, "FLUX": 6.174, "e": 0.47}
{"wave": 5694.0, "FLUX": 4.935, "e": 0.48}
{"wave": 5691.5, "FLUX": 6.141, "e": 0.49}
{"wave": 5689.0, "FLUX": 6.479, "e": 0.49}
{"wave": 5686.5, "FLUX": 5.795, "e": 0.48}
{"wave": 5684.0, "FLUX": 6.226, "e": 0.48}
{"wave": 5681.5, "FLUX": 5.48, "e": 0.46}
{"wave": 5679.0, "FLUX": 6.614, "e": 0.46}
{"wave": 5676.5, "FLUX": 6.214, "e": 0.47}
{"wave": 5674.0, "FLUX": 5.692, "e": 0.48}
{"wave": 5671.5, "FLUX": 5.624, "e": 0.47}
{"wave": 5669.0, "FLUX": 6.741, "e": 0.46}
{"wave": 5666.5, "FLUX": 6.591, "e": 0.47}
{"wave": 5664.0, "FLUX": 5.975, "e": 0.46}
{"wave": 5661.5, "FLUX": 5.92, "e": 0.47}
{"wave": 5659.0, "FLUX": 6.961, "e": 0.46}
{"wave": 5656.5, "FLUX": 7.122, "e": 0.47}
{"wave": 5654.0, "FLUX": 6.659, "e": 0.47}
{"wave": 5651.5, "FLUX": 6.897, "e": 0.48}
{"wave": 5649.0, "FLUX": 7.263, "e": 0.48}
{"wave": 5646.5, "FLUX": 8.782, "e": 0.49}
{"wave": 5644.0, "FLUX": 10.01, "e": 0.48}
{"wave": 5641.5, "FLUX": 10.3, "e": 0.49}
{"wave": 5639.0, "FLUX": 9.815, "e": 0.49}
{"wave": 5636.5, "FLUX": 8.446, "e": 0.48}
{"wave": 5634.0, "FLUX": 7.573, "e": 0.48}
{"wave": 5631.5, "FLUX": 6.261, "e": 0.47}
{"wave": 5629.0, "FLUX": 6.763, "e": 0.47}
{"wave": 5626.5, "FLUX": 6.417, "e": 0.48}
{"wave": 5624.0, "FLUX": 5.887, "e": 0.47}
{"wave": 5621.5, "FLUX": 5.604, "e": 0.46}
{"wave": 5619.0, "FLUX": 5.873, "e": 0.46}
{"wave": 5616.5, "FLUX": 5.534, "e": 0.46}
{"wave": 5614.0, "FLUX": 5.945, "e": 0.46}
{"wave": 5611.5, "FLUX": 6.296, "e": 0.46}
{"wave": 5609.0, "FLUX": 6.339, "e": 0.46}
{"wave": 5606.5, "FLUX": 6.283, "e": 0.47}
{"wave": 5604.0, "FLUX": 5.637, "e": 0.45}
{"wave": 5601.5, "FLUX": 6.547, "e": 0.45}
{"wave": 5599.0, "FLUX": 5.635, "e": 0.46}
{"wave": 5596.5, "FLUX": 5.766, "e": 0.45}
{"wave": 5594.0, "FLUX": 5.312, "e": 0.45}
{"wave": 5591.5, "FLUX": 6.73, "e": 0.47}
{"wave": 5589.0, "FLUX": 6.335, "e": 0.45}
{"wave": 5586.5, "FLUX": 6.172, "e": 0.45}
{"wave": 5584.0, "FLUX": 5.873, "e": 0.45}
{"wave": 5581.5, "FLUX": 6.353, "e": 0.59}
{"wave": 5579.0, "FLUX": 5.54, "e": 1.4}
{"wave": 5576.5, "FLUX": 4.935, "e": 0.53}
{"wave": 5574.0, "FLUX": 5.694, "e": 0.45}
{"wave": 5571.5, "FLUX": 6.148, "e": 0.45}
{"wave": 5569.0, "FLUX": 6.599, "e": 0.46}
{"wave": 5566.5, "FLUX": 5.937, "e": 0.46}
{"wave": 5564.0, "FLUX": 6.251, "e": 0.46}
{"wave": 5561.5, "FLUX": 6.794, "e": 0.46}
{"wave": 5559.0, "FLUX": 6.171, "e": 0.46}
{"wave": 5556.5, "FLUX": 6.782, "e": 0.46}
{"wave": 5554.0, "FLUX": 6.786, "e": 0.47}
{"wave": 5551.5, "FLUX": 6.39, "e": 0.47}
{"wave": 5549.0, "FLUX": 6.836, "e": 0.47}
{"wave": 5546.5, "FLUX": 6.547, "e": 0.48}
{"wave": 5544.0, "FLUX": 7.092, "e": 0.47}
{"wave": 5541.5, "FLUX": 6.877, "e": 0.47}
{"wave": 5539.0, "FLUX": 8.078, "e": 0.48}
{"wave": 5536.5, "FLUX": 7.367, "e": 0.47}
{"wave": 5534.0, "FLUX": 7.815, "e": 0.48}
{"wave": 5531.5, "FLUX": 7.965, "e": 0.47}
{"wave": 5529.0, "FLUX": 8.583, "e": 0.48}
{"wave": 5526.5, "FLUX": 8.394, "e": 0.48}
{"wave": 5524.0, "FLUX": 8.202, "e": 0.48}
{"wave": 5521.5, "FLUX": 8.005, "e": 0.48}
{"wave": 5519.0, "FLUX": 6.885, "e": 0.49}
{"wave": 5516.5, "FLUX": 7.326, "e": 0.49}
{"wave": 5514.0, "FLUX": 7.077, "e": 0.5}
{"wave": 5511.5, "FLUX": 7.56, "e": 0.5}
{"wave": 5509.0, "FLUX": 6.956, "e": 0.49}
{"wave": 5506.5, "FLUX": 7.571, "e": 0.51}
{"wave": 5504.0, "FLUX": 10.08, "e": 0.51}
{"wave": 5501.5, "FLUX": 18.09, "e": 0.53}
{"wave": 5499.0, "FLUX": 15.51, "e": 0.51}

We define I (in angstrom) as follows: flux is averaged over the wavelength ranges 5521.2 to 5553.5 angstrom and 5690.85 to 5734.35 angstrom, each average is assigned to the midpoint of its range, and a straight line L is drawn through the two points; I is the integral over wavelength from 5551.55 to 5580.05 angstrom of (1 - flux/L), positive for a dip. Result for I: 4.1 angstrom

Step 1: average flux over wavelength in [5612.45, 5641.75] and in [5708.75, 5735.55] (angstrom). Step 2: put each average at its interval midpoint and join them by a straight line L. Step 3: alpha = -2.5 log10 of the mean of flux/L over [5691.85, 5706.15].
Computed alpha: 0.09 mag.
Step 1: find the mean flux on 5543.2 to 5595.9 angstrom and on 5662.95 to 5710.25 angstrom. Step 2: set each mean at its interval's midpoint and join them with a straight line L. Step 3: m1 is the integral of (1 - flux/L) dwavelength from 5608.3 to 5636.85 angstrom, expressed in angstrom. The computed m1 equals -1.3 angstrom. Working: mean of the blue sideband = 6.24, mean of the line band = 6.35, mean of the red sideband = 5.88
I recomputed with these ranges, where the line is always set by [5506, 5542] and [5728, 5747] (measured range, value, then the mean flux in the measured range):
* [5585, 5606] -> 2.7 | 6.02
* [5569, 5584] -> 2.7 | 5.82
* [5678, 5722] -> 0.9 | 5.71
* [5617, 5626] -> 1.1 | 5.82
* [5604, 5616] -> 1.1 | 6.11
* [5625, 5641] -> -2.8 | 7.65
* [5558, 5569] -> 1.4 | 6.33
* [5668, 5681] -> -0.1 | 6.13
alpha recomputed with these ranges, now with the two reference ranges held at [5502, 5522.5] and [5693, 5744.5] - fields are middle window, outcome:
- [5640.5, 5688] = -0.11 mag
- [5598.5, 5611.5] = 0.13 mag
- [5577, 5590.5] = 0.19 mag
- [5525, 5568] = 0.08 mag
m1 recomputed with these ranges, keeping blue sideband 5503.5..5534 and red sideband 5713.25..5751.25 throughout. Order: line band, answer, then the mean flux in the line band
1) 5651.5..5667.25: -0.7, 6.56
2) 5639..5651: -4.8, 9.03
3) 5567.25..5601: 5.5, 5.94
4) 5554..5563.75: 1.1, 6.57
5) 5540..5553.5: 1.3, 6.78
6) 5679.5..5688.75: 0.1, 5.97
